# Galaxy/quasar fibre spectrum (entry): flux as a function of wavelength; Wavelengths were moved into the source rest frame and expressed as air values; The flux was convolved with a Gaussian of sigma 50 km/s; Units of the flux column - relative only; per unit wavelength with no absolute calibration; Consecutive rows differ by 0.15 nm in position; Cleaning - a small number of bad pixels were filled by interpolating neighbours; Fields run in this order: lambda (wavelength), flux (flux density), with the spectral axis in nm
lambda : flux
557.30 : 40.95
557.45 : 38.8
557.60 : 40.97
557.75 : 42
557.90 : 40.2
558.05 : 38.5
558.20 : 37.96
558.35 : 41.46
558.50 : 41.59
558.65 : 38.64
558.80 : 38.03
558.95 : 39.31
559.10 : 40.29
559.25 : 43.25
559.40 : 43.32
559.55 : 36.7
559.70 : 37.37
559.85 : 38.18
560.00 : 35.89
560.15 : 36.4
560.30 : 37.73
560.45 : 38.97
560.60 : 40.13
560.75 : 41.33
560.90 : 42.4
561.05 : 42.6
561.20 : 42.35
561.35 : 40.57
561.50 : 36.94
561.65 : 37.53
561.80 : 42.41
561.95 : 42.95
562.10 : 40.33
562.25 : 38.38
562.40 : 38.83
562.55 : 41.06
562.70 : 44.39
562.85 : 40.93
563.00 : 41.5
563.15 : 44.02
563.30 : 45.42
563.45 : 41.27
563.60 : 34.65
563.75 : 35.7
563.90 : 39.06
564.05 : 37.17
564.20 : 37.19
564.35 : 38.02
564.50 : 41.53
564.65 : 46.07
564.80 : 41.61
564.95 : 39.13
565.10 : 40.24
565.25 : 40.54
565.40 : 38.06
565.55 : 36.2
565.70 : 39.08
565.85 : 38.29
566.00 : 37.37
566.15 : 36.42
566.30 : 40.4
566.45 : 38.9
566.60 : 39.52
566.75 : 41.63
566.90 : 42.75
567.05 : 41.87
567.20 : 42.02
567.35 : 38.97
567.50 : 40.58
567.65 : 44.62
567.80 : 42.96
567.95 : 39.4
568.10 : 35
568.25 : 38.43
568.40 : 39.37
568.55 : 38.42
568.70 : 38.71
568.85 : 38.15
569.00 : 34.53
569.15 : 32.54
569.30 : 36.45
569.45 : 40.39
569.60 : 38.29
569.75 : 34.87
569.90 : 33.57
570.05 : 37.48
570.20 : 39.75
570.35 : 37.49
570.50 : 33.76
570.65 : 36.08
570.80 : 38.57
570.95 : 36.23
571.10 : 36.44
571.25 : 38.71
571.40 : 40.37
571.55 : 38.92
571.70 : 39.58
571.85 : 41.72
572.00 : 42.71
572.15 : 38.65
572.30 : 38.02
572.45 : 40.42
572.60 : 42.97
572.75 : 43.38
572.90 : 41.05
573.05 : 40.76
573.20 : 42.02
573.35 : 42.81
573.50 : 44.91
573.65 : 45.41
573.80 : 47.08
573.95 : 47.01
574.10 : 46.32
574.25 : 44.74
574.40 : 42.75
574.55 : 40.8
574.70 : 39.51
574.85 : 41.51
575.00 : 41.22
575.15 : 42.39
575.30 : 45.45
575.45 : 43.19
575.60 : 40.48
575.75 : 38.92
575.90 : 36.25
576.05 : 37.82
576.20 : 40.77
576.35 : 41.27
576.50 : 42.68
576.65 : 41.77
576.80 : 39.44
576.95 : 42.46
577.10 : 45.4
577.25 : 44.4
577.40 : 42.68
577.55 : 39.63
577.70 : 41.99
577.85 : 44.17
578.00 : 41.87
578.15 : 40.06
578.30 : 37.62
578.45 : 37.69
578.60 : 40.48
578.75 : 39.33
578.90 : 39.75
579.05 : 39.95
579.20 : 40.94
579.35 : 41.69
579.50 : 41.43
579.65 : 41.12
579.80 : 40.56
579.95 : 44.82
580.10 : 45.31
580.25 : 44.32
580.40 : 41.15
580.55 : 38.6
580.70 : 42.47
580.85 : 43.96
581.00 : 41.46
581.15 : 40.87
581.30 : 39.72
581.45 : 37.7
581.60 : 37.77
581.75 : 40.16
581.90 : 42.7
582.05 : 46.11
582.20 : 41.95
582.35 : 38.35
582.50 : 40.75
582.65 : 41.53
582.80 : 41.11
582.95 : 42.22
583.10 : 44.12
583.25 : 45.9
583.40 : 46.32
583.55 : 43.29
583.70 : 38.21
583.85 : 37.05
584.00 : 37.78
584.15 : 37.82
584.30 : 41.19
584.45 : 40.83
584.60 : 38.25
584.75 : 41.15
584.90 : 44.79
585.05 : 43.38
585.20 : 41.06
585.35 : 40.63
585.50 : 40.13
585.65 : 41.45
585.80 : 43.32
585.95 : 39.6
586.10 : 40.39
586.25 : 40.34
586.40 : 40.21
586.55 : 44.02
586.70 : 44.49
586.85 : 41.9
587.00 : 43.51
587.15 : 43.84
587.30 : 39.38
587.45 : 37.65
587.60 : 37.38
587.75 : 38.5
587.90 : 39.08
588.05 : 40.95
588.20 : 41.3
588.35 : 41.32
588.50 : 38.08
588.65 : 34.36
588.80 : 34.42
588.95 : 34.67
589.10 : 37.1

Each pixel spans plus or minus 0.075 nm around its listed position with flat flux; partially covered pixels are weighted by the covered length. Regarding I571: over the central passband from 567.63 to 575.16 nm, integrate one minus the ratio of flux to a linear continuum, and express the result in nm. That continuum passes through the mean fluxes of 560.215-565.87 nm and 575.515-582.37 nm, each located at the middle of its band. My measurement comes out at 0.14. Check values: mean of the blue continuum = 40.1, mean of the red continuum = 41.1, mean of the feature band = 39.9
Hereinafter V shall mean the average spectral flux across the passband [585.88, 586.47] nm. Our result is 40.1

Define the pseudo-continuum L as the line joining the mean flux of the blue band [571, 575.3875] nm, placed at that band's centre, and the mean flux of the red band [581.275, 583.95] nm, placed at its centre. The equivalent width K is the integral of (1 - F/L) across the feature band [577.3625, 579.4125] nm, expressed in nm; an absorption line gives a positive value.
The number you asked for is 0.06 nm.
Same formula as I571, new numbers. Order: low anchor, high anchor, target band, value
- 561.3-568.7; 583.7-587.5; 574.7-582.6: -0.12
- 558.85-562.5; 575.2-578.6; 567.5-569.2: 0.08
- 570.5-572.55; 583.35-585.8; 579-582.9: -0.11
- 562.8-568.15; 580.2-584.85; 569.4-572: 0.16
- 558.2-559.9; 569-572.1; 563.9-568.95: -0.16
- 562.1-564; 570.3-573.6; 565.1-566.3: 0.06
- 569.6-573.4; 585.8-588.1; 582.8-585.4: -0.06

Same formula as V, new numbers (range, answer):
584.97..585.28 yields 42.2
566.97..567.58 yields 40.9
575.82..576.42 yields 39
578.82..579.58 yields 40.7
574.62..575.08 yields 40.8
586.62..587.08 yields 43.3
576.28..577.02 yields 41.5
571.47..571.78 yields 39.3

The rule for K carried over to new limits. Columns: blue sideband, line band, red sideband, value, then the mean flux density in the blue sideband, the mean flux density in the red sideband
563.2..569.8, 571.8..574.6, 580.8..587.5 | -0.201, 39.2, 41.3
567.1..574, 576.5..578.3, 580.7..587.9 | -0.074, 39.5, 41.1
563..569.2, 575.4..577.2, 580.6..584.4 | -0.015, 39.5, 41.2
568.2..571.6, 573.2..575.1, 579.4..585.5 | -0.242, 37.3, 41.4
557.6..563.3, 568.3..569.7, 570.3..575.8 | 0.119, 40.2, 41.2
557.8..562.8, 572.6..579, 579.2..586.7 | -0.148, 39.9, 41.4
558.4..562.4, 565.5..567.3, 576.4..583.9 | 0.032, 39.7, 41.5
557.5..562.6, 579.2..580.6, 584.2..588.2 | -0.047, 39.8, 41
